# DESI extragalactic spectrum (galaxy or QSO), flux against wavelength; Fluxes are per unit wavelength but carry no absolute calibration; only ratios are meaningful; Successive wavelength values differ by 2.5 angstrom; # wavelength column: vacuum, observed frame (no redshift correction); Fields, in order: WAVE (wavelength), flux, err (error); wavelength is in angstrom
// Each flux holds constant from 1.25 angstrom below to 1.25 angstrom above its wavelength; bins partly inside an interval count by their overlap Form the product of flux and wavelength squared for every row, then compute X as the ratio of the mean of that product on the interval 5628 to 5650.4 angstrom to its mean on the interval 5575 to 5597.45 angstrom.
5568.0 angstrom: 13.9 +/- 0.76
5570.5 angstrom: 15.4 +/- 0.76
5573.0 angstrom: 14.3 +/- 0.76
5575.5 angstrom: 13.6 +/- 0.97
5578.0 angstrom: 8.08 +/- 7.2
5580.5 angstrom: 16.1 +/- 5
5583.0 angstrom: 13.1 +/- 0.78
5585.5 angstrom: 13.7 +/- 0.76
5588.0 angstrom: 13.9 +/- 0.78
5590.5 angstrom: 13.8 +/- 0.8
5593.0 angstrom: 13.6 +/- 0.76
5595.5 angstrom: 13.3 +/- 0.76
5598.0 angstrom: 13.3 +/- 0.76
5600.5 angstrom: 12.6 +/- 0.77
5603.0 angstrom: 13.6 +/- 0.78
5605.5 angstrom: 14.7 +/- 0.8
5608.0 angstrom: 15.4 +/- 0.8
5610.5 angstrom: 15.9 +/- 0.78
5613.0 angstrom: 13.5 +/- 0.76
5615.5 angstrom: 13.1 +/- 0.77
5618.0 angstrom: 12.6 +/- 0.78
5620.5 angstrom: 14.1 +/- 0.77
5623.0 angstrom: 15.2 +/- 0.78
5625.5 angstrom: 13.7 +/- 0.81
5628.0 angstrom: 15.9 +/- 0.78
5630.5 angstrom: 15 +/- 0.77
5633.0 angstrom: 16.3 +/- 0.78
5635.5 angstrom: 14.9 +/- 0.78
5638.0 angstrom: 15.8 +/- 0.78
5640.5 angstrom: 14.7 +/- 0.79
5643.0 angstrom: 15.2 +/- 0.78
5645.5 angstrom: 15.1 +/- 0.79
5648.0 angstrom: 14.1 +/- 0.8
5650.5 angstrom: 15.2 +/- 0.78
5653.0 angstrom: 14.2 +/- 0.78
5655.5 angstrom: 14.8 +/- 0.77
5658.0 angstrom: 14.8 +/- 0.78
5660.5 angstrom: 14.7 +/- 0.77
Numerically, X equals 1.17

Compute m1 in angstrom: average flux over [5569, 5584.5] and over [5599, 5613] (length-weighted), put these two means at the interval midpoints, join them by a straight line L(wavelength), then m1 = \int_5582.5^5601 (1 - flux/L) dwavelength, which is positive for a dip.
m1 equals 0.58 angstrom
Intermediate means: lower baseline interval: 13.4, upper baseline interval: 14.3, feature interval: 13.5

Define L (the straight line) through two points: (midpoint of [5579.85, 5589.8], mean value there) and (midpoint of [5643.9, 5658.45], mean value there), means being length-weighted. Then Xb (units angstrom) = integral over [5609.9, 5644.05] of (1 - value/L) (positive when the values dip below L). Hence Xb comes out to -0.49 angstrom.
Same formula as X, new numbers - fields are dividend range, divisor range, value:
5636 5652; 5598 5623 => 1.09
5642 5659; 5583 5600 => 1.12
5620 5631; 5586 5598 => 1.10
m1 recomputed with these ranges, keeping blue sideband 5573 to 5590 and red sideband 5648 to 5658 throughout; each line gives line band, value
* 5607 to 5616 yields -0.5 angstrom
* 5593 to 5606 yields 0.1 angstrom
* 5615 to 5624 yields 0.1 angstrom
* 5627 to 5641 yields -1.2 angstrom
